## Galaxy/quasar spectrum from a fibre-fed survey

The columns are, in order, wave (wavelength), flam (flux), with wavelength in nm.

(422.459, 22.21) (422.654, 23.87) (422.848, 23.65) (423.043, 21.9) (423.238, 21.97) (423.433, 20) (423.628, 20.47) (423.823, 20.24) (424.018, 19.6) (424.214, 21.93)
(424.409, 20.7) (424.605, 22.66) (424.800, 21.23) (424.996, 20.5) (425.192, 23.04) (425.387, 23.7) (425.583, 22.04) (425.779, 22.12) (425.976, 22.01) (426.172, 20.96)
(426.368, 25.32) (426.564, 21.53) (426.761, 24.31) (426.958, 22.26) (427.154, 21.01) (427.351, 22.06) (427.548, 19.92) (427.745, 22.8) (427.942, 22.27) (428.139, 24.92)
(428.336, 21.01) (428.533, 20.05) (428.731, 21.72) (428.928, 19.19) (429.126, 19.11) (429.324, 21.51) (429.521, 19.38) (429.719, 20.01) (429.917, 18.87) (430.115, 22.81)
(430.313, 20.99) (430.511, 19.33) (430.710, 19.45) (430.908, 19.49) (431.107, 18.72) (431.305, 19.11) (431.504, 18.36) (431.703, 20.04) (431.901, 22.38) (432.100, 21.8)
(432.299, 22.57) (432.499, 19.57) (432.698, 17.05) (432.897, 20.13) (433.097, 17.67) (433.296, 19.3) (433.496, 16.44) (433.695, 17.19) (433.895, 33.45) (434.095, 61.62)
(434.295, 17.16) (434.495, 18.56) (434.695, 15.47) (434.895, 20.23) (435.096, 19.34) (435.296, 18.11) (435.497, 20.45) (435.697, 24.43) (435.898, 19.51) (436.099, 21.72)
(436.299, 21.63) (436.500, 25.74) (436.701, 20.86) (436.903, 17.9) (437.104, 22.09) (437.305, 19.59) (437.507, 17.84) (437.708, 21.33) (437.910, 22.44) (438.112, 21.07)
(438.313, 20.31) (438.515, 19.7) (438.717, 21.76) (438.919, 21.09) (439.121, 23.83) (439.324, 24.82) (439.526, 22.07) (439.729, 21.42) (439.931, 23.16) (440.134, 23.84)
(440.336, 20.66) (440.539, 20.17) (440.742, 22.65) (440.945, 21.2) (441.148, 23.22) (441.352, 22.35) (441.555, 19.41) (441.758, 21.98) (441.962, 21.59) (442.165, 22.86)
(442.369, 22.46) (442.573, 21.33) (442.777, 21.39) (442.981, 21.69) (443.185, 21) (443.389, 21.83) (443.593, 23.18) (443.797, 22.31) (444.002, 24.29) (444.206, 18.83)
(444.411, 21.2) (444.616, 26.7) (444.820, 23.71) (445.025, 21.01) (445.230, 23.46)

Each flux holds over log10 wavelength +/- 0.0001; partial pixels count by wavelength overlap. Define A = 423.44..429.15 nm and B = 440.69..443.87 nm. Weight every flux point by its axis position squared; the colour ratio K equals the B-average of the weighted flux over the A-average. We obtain 1.1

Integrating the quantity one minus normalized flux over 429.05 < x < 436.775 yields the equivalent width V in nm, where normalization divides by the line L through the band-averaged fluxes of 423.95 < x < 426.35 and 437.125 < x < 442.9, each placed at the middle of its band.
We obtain 0.16 nm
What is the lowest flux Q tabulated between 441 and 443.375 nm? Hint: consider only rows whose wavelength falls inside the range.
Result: 19.41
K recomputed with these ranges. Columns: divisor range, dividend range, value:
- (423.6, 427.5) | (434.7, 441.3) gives 1.03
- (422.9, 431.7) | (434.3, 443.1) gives 1.06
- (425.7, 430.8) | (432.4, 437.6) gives 1.05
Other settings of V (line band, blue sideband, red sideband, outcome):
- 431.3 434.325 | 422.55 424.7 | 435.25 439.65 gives -0.23 nm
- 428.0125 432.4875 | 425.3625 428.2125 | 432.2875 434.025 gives 0.24 nm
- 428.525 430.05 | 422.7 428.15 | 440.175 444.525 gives 0.13 nm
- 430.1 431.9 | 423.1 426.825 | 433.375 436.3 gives 0.22 nm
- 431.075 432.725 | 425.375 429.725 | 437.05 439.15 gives 0.09 nm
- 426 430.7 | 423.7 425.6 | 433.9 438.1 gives 0.11 nm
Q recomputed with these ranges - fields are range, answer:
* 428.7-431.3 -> 18.72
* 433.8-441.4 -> 15.47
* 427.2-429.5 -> 19.11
